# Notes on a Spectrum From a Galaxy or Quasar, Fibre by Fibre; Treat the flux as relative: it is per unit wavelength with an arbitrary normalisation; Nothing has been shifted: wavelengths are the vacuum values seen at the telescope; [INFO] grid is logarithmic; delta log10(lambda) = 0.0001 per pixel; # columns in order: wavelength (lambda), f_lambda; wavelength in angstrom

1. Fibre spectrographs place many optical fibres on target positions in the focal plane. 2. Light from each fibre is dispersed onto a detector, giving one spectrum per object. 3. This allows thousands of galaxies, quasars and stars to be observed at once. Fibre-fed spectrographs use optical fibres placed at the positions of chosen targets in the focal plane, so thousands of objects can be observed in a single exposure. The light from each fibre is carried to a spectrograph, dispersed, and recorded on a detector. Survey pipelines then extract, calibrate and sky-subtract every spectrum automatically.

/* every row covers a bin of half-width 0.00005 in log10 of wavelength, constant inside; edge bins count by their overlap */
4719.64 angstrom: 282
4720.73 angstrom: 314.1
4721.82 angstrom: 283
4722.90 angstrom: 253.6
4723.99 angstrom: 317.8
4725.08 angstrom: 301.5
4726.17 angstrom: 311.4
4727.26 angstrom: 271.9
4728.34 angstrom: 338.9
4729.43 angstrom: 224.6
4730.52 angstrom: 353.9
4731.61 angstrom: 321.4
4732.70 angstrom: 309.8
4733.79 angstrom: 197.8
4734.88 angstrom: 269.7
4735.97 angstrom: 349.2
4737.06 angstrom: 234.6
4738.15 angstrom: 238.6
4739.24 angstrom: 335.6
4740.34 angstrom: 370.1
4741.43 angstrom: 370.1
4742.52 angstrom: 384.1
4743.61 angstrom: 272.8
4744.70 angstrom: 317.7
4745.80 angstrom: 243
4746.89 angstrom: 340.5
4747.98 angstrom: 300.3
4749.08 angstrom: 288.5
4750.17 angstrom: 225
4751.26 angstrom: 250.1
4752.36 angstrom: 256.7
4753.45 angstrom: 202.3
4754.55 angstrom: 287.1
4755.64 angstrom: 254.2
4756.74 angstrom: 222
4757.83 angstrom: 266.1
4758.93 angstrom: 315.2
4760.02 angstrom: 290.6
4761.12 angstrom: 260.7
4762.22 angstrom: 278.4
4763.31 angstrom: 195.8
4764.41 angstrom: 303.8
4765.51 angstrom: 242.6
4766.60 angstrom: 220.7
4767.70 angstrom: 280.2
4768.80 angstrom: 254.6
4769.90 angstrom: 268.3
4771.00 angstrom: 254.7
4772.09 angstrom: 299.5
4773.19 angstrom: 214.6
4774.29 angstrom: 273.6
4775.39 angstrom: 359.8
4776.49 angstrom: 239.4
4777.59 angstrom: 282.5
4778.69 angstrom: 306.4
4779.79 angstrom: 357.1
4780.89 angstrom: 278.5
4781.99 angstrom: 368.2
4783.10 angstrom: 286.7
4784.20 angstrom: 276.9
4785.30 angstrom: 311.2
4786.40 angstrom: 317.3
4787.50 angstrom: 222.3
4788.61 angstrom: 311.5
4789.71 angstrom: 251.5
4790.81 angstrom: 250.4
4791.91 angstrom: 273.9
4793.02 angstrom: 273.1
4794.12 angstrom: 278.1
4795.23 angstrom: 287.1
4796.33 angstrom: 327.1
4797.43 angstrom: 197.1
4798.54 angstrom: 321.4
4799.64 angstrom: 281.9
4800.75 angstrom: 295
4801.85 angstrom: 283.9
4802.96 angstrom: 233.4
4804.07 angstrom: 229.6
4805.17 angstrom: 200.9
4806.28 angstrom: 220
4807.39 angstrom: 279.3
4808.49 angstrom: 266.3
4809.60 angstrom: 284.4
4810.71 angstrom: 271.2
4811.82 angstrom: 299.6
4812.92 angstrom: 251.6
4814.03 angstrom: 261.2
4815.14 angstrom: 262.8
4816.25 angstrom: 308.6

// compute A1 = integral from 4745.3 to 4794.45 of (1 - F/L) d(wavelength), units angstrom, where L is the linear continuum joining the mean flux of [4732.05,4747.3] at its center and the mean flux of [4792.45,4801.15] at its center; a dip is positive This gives 2.91 angstrom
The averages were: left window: 302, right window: 282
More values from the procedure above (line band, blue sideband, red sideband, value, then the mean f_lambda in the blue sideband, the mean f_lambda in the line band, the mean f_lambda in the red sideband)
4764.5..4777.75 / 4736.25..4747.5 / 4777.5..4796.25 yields 1.4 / 312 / 267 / 291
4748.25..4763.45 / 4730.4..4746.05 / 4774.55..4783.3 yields 2.4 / 304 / 259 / 309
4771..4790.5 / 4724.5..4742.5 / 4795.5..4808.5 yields -1.1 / 302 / 290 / 262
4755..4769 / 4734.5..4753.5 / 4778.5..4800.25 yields 1.5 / 294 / 261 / 289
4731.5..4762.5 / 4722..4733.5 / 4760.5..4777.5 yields -0.2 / 298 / 284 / 264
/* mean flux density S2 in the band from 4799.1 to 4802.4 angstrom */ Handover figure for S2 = 287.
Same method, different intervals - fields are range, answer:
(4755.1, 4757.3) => 238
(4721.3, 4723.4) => 269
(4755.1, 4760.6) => 270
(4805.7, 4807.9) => 248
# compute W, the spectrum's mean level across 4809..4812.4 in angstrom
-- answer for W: 285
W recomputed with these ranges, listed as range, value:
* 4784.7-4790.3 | 283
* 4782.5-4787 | 298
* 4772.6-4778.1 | 274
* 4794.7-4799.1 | 284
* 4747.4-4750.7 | 272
